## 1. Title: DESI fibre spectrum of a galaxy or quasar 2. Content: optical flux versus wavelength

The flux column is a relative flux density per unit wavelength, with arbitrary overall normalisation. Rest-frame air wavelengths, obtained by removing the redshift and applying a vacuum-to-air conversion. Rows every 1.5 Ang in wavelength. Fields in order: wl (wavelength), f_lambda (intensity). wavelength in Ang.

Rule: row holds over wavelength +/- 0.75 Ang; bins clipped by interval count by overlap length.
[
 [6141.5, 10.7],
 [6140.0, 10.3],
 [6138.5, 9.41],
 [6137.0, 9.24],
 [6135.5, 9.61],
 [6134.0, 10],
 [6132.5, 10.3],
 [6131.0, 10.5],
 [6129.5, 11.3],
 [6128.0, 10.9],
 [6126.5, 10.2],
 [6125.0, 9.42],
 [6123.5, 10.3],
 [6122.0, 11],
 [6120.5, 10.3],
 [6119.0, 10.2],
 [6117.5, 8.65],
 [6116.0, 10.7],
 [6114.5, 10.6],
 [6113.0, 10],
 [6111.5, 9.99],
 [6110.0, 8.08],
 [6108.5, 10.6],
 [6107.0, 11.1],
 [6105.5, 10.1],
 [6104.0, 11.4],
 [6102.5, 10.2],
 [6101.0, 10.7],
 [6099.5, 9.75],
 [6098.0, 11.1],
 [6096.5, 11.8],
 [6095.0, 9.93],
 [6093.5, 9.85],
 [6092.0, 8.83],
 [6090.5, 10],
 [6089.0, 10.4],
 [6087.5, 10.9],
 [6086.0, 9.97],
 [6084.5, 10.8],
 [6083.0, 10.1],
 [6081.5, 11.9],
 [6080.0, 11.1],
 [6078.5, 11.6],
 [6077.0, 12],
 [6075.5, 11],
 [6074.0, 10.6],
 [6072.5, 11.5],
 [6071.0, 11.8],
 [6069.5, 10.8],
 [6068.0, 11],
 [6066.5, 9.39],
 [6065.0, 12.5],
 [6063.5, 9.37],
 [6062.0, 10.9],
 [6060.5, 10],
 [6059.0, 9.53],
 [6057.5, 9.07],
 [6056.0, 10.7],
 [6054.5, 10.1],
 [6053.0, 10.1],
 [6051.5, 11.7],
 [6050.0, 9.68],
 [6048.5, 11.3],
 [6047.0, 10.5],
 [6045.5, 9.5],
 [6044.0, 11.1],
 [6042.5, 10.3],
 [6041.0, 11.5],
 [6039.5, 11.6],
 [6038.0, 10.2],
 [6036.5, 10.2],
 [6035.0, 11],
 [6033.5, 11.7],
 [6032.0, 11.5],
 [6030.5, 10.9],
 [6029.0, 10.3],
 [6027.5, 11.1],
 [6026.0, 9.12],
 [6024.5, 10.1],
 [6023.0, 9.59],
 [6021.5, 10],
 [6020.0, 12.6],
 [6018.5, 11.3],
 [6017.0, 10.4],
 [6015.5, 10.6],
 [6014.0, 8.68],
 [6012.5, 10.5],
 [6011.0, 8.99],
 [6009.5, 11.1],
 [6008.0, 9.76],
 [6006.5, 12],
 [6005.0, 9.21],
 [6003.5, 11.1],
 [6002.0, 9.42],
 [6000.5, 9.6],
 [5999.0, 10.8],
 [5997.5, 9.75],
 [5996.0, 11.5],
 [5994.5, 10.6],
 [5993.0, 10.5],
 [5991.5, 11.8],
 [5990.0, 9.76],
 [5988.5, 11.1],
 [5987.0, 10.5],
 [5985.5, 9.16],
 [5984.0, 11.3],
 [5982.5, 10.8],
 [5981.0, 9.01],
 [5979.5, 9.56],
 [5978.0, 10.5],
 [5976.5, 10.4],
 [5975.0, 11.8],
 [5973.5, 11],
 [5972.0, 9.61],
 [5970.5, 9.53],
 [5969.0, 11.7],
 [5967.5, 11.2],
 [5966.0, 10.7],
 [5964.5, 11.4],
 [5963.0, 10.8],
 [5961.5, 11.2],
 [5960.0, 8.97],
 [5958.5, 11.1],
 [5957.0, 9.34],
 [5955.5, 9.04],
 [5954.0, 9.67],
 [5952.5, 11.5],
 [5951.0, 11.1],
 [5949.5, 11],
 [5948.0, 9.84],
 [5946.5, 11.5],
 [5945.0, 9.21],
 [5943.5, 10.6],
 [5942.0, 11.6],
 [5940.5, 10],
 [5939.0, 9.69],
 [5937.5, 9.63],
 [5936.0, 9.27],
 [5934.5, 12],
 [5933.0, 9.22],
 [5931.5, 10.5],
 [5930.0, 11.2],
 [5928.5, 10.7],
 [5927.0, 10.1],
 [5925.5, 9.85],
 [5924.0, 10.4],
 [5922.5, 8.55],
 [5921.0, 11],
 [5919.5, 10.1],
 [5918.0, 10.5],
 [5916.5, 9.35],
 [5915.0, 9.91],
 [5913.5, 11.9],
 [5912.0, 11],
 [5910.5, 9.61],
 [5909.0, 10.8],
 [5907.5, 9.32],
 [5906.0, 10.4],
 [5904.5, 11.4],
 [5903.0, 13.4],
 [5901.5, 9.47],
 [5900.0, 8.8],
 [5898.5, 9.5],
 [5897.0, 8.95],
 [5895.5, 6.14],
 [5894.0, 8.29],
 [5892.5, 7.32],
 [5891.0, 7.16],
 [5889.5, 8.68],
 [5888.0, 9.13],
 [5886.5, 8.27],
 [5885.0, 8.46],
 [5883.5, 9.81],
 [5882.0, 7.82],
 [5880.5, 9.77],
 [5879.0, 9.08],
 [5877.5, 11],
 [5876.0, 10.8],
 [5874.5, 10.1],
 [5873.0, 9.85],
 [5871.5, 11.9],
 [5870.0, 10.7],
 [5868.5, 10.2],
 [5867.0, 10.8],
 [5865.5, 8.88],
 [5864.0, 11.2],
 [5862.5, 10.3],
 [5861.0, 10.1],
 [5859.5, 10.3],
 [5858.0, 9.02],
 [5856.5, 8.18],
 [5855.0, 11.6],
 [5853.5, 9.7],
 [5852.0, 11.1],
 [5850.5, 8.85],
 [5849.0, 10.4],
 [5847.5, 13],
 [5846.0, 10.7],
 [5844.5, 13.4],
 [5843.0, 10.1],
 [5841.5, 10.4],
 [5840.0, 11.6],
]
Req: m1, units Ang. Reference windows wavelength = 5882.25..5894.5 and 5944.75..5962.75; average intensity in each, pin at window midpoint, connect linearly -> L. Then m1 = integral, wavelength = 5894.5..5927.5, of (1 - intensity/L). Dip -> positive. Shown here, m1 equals -3.5 Ang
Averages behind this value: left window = 8.37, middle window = 10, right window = 10.3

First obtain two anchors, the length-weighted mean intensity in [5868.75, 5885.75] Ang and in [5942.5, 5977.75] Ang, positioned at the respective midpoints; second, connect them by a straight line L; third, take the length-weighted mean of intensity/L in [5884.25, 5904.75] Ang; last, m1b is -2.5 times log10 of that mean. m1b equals 0.138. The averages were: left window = 9.94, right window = 10.5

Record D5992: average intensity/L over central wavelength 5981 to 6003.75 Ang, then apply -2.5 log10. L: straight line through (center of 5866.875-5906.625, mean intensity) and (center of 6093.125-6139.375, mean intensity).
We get -0.07 mag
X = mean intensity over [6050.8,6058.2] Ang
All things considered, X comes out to 10.3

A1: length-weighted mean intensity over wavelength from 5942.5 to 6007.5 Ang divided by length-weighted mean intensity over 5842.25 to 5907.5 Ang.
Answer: 1.1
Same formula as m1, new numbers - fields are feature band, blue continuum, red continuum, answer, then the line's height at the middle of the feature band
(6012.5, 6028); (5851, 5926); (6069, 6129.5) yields -0.2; 10.2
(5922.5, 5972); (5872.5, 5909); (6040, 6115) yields -3.6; 9.69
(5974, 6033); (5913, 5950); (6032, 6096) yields 0.2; 10.5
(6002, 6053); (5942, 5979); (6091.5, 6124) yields -0.7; 10.4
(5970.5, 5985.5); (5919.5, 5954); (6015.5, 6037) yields 0.3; 10.5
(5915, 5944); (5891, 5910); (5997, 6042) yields -1.7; 9.66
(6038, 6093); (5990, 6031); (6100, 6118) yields -1.9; 10.3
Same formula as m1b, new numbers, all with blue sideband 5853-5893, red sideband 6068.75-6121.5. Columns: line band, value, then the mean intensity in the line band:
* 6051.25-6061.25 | 0.03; 10.1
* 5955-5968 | -0.05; 10.4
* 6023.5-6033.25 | -0.03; 10.5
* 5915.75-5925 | -0.02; 9.98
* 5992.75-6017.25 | -0.01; 10.3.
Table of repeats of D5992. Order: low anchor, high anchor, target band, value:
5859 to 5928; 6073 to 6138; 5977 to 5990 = -0.02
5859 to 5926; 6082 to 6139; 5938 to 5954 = -0.07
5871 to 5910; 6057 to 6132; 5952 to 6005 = -0.06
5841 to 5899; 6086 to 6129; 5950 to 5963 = -0.04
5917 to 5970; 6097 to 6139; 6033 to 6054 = -0.04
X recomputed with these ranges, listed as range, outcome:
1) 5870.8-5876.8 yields 10.7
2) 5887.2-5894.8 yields 8.1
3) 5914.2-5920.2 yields 9.98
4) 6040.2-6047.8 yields 10.6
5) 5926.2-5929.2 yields 10.4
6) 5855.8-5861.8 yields 9.42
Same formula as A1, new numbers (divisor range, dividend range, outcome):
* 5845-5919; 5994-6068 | 1.06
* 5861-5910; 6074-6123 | 1.09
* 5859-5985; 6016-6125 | 1.04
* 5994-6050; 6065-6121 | 1.00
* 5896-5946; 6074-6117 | 1.03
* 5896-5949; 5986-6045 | 1.03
